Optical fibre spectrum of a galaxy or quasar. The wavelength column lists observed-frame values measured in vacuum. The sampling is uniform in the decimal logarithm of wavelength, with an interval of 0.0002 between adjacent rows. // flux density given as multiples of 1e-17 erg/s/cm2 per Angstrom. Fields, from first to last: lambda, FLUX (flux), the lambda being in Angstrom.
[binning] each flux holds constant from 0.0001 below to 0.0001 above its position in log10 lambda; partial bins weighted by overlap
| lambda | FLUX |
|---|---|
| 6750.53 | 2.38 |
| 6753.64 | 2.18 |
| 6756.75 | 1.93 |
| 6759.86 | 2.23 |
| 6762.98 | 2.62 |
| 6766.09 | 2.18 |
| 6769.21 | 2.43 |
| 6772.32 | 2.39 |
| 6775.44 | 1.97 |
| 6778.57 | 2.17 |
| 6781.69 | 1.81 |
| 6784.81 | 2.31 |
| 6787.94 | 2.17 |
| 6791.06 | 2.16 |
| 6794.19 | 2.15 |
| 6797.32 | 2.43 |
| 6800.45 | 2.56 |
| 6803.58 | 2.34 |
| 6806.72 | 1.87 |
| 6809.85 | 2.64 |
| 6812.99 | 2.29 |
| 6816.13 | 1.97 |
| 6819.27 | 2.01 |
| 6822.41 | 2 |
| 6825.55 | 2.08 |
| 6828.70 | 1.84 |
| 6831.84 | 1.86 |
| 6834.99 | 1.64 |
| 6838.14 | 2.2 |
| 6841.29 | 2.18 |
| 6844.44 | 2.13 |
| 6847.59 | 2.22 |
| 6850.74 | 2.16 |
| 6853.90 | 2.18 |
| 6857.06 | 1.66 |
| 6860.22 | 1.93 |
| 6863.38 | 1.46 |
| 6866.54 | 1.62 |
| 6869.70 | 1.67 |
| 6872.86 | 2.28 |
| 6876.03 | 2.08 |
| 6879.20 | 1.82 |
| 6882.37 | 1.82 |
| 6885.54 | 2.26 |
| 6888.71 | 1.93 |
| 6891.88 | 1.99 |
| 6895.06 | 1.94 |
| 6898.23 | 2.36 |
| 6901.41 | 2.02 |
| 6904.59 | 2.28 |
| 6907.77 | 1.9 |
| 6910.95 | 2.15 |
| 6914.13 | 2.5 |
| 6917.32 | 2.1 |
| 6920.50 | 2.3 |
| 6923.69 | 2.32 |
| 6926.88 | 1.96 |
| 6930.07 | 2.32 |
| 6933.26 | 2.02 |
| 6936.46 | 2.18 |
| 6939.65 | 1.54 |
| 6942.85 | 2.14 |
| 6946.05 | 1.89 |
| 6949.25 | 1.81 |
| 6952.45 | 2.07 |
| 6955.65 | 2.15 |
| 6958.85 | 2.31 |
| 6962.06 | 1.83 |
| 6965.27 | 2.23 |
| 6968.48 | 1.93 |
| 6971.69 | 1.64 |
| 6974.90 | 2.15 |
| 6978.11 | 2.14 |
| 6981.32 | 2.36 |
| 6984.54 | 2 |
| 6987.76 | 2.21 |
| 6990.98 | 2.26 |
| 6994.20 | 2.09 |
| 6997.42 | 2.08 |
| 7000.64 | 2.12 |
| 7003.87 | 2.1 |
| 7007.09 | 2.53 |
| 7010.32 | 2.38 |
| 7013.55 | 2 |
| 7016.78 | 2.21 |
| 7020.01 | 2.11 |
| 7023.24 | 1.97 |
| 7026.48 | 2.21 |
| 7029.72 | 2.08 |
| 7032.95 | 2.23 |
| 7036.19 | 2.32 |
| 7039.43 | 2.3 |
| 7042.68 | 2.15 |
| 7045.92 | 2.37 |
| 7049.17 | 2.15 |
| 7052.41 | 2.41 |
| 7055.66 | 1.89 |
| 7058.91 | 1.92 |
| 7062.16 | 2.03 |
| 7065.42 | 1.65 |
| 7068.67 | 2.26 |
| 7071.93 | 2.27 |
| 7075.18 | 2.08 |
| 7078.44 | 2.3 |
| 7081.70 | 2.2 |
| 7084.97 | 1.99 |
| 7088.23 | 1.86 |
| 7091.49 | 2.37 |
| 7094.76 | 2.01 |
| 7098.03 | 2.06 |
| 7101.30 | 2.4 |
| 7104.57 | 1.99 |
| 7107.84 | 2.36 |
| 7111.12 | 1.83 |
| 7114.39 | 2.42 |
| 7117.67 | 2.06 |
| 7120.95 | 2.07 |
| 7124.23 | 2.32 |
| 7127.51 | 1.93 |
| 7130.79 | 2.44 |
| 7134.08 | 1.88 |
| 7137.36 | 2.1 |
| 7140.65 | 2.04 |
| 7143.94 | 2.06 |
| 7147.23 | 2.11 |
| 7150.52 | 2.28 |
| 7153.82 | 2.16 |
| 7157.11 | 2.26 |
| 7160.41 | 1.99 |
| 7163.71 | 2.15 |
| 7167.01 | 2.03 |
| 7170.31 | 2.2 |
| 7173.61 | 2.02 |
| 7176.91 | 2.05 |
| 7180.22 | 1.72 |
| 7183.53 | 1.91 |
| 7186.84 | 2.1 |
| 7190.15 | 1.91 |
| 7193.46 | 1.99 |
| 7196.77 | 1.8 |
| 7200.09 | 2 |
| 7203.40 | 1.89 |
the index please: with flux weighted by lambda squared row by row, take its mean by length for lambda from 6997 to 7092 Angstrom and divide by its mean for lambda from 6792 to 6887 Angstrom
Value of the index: 1.1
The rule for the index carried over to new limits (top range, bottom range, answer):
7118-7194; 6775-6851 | 1.08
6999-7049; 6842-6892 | 1.18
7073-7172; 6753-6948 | 1.10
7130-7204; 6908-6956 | 1.05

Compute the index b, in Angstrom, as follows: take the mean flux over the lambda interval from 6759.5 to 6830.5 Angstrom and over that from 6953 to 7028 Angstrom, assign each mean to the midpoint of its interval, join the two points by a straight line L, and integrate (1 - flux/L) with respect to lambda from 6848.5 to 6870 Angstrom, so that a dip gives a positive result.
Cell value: 3.4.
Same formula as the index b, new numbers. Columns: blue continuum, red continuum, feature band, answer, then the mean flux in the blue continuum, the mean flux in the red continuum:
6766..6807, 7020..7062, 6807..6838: 2.5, 2.22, 2.16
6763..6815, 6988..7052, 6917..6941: 1.3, 2.25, 2.2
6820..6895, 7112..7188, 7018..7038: -1.1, 1.96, 2.1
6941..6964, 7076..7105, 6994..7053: -3.3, 2.03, 2.14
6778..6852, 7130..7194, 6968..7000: 0.1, 2.13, 2.07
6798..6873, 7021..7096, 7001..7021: -1.0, 2.03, 2.13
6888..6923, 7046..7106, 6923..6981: 2.6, 2.14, 2.11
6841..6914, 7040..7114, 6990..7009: -1.1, 2.01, 2.12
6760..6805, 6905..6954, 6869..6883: 1.2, 2.26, 2.08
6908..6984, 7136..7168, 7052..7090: 0.8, 2.08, 2.12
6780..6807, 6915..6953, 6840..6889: 4.0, 2.22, 2.06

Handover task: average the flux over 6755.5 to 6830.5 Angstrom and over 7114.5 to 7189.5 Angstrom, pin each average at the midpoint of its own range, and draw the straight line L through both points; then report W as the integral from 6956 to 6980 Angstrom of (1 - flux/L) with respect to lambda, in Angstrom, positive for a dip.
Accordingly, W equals 1.1 Angstrom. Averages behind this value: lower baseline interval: 2.19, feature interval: 2.04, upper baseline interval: 2.09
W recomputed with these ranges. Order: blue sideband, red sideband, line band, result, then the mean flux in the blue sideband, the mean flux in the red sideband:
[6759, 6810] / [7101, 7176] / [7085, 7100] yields 0.5 Angstrom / 2.25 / 2.13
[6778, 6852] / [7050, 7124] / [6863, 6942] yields 3.1 Angstrom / 2.13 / 2.11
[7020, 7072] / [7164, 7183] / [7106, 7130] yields -1.0 Angstrom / 2.13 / 2.01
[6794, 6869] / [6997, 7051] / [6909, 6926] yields -1.1 Angstrom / 2.05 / 2.2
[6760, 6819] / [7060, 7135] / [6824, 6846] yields 2.3 Angstrom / 2.24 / 2.12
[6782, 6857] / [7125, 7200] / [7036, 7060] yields -1.2 Angstrom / 2.13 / 2.05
